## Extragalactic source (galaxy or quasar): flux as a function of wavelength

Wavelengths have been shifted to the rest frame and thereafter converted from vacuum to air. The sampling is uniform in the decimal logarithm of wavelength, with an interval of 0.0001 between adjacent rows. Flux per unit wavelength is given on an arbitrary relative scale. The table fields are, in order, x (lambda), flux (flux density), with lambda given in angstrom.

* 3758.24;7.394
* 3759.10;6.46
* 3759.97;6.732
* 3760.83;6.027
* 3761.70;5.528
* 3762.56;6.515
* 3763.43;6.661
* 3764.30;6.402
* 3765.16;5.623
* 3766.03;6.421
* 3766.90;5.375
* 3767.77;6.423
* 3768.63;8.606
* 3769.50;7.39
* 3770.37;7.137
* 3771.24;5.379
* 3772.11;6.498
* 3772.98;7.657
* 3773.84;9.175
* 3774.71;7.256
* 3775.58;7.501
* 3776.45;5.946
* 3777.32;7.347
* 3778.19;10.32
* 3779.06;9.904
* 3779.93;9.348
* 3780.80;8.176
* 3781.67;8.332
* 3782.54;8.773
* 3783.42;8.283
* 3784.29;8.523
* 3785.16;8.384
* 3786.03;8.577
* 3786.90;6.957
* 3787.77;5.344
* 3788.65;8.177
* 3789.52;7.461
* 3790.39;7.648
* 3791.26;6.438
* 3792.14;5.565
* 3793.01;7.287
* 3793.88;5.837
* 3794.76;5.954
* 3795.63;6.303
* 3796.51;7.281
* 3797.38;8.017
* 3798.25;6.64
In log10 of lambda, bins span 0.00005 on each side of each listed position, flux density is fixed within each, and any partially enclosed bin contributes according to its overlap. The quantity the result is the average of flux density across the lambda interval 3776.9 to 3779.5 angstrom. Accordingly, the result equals 9.2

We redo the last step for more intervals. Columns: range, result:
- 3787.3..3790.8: 7.15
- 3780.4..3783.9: 8.38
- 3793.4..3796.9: 6.33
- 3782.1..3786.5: 8.49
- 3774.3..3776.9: 6.9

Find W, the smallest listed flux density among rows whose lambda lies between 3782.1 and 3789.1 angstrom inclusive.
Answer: 5.344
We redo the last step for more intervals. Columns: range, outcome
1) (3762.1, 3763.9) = 6.515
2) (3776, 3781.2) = 5.946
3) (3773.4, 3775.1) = 7.256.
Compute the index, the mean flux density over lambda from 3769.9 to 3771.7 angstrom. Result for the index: 6.26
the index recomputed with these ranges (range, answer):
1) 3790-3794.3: 6.55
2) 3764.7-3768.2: 5.97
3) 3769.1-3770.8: 7.25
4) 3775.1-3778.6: 7.75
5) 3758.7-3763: 6.25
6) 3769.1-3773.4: 6.79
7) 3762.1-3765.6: 6.3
